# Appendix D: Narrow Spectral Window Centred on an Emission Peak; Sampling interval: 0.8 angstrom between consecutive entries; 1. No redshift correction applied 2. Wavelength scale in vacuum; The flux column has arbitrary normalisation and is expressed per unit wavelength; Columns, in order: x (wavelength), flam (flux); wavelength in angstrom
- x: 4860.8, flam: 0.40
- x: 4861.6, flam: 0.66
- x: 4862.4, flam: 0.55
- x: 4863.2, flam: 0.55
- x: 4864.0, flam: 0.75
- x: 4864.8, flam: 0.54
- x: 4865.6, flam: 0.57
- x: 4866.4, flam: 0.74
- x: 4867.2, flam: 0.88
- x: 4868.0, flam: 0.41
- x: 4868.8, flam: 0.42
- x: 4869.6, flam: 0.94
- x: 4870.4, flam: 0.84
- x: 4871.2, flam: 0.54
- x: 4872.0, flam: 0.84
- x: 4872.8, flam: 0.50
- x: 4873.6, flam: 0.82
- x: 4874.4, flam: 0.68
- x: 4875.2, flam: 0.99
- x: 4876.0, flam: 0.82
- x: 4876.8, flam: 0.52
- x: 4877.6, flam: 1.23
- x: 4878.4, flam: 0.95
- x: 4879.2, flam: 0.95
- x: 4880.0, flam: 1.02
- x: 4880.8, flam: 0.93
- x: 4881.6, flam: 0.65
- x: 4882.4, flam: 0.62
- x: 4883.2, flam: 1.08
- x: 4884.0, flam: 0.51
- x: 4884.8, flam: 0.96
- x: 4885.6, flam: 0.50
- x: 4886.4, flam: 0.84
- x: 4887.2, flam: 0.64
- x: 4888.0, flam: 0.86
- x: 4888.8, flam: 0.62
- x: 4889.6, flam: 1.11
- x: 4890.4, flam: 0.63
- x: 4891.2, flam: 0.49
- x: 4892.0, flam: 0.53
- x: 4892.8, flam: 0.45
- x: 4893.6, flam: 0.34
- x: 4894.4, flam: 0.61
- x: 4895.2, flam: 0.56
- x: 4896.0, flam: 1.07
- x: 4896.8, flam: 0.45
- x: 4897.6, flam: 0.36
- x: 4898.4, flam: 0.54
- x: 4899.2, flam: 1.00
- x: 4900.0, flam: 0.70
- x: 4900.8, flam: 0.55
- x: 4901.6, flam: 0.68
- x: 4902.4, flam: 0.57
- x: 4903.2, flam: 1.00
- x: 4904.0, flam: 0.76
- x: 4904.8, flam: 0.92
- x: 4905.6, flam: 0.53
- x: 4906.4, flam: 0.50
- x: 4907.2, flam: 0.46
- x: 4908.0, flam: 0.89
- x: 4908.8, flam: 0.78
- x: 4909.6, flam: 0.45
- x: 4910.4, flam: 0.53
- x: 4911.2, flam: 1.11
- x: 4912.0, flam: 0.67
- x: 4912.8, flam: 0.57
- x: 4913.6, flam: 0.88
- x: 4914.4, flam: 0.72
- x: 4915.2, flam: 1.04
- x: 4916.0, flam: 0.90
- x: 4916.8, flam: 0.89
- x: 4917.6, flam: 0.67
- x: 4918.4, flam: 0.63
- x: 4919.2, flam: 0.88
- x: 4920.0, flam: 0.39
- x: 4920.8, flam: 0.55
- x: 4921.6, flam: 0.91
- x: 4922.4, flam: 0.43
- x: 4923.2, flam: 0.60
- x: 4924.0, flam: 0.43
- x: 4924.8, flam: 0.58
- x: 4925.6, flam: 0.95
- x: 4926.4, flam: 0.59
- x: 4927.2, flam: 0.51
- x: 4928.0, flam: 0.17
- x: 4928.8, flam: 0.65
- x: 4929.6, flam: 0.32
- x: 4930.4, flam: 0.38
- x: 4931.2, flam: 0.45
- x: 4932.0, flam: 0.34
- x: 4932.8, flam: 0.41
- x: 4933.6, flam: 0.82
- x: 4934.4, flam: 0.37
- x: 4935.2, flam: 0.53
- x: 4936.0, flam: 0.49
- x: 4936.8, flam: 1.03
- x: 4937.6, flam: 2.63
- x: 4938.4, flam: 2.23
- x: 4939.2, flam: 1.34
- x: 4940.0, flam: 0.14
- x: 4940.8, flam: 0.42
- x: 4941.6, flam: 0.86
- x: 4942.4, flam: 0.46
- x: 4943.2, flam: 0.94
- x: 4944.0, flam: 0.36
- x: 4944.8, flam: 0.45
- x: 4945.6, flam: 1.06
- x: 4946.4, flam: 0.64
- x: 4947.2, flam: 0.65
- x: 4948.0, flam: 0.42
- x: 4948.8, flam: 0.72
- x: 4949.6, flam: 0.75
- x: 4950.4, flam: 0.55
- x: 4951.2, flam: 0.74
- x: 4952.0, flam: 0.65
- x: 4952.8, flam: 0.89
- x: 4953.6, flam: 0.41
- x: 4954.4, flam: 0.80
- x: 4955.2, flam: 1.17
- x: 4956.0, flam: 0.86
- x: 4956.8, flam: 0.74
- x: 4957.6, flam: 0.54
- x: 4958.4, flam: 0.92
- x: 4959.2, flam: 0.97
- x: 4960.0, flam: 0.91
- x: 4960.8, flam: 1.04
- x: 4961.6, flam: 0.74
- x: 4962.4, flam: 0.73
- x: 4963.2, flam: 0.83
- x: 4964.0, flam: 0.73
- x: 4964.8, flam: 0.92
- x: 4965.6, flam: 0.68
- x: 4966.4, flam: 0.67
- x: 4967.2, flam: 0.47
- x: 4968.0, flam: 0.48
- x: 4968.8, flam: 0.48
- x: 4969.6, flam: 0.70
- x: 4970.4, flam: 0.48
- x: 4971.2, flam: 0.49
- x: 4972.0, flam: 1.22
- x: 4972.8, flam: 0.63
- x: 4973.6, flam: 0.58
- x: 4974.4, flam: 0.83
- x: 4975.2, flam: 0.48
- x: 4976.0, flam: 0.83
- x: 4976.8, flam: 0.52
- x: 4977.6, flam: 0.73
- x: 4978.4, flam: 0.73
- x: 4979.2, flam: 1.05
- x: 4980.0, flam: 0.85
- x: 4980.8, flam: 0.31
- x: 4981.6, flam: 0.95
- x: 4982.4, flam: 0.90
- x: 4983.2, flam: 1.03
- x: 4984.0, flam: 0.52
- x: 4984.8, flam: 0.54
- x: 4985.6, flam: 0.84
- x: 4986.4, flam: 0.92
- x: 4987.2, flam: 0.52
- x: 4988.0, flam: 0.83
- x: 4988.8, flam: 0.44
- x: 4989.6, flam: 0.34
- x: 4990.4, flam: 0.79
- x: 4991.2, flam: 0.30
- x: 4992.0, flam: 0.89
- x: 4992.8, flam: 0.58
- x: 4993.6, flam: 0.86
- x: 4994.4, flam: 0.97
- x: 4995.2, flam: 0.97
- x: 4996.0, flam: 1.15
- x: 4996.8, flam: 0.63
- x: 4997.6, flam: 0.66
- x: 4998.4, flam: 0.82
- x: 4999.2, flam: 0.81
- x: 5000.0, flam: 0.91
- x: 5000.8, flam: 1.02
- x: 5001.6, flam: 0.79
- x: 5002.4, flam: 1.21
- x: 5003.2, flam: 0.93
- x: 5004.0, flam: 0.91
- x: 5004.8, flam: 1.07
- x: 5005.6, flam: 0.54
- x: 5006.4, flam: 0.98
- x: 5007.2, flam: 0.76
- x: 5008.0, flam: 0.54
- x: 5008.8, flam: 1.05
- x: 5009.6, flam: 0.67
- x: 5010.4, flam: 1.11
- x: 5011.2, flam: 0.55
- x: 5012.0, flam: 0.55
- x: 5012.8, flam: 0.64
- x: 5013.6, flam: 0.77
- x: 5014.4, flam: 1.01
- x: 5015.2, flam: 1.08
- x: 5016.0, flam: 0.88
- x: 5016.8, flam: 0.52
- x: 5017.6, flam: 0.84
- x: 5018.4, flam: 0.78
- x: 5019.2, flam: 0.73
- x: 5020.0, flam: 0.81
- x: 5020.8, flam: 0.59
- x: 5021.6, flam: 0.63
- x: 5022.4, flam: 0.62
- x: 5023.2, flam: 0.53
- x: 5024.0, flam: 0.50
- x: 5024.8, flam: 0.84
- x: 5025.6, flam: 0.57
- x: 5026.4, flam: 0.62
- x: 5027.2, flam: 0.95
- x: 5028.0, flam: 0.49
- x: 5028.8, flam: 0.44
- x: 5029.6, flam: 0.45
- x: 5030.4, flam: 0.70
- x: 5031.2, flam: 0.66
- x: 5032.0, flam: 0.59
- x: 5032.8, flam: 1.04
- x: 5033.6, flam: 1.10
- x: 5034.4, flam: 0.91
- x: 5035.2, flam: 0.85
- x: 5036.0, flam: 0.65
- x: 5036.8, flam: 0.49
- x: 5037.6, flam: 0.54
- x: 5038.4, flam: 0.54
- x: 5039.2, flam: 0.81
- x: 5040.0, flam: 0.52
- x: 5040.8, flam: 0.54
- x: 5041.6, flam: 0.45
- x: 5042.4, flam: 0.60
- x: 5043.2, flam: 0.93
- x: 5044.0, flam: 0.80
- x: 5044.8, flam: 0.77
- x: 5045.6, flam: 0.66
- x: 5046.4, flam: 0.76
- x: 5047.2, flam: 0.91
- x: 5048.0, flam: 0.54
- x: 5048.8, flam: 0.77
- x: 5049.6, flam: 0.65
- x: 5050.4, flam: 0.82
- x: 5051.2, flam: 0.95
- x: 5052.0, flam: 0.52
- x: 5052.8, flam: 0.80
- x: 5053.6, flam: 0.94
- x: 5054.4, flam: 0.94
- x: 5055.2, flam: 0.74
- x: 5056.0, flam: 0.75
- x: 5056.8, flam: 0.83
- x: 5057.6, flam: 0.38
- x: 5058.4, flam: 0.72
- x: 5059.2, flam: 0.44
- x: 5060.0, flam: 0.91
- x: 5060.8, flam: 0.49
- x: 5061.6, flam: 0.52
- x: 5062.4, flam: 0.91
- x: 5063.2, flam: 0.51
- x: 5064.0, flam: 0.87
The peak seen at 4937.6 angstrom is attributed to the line H-gamma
